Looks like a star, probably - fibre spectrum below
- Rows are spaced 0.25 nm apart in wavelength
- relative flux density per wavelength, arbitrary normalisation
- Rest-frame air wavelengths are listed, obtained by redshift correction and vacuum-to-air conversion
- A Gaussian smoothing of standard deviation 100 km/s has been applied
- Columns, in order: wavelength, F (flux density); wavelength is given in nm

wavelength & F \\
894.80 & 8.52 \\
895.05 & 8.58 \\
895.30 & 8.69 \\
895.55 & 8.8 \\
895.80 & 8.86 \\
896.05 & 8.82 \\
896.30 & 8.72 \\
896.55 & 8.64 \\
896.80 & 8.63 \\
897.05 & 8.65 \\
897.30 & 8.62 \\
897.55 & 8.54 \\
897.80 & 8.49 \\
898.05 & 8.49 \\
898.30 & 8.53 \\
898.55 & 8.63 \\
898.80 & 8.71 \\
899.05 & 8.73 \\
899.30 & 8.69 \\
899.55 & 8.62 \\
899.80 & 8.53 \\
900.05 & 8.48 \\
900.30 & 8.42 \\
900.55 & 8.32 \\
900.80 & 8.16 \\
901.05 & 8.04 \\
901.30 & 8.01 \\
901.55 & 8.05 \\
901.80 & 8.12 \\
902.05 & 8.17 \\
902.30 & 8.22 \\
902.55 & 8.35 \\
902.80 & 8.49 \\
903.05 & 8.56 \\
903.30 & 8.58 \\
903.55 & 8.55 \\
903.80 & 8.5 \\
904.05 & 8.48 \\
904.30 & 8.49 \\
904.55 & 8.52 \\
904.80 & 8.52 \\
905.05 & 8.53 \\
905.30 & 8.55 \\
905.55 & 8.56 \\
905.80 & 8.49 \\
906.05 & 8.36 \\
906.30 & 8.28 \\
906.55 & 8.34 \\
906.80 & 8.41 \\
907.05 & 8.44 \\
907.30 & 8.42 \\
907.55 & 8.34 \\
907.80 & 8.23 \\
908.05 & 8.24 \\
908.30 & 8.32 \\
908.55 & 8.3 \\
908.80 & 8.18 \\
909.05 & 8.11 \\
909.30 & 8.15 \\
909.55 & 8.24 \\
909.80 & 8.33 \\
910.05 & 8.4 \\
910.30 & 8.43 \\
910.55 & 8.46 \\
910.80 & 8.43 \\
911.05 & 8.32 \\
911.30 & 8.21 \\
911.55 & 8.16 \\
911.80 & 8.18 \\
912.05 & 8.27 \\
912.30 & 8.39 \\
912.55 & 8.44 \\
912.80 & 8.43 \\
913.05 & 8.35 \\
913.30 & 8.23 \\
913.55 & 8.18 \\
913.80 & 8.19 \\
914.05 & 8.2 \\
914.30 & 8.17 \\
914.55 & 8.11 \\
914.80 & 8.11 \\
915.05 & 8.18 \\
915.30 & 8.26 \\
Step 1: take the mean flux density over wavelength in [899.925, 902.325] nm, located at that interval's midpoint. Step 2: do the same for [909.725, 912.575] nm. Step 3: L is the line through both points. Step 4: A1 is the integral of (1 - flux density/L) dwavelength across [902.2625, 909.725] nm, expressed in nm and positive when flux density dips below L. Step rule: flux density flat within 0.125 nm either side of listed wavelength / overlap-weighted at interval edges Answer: -0.12 nm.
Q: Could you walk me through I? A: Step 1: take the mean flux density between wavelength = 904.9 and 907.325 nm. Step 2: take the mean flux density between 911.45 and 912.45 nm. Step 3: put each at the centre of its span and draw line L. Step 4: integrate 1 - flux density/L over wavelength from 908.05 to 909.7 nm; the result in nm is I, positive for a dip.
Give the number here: 0.026 nm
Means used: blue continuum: 8.44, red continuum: 8.26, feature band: 8.22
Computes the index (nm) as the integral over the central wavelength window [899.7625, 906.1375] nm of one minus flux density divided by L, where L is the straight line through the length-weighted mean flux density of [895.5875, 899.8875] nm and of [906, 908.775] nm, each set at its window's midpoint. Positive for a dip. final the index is 0.066 nm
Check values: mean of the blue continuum 8.65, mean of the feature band 8.38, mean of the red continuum 8.33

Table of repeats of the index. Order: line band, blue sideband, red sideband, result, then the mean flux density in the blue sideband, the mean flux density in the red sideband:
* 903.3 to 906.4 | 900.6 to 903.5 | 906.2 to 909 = -0.08 nm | 8.26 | 8.31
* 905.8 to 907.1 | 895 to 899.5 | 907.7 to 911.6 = 0.00 nm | 8.66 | 8.28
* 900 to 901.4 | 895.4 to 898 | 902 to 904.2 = 0.05 nm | 8.67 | 8.44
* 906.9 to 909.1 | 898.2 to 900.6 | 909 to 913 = 0.02 nm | 8.57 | 8.31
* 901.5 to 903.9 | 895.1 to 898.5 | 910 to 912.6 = 0.04 nm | 8.65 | 8.33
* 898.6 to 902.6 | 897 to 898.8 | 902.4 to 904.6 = 0.08 nm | 8.57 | 8.5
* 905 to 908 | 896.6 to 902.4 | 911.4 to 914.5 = -0.02 nm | 8.43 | 8.26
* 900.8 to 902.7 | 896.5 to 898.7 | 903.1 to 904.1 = 0.09 nm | 8.58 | 8.53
